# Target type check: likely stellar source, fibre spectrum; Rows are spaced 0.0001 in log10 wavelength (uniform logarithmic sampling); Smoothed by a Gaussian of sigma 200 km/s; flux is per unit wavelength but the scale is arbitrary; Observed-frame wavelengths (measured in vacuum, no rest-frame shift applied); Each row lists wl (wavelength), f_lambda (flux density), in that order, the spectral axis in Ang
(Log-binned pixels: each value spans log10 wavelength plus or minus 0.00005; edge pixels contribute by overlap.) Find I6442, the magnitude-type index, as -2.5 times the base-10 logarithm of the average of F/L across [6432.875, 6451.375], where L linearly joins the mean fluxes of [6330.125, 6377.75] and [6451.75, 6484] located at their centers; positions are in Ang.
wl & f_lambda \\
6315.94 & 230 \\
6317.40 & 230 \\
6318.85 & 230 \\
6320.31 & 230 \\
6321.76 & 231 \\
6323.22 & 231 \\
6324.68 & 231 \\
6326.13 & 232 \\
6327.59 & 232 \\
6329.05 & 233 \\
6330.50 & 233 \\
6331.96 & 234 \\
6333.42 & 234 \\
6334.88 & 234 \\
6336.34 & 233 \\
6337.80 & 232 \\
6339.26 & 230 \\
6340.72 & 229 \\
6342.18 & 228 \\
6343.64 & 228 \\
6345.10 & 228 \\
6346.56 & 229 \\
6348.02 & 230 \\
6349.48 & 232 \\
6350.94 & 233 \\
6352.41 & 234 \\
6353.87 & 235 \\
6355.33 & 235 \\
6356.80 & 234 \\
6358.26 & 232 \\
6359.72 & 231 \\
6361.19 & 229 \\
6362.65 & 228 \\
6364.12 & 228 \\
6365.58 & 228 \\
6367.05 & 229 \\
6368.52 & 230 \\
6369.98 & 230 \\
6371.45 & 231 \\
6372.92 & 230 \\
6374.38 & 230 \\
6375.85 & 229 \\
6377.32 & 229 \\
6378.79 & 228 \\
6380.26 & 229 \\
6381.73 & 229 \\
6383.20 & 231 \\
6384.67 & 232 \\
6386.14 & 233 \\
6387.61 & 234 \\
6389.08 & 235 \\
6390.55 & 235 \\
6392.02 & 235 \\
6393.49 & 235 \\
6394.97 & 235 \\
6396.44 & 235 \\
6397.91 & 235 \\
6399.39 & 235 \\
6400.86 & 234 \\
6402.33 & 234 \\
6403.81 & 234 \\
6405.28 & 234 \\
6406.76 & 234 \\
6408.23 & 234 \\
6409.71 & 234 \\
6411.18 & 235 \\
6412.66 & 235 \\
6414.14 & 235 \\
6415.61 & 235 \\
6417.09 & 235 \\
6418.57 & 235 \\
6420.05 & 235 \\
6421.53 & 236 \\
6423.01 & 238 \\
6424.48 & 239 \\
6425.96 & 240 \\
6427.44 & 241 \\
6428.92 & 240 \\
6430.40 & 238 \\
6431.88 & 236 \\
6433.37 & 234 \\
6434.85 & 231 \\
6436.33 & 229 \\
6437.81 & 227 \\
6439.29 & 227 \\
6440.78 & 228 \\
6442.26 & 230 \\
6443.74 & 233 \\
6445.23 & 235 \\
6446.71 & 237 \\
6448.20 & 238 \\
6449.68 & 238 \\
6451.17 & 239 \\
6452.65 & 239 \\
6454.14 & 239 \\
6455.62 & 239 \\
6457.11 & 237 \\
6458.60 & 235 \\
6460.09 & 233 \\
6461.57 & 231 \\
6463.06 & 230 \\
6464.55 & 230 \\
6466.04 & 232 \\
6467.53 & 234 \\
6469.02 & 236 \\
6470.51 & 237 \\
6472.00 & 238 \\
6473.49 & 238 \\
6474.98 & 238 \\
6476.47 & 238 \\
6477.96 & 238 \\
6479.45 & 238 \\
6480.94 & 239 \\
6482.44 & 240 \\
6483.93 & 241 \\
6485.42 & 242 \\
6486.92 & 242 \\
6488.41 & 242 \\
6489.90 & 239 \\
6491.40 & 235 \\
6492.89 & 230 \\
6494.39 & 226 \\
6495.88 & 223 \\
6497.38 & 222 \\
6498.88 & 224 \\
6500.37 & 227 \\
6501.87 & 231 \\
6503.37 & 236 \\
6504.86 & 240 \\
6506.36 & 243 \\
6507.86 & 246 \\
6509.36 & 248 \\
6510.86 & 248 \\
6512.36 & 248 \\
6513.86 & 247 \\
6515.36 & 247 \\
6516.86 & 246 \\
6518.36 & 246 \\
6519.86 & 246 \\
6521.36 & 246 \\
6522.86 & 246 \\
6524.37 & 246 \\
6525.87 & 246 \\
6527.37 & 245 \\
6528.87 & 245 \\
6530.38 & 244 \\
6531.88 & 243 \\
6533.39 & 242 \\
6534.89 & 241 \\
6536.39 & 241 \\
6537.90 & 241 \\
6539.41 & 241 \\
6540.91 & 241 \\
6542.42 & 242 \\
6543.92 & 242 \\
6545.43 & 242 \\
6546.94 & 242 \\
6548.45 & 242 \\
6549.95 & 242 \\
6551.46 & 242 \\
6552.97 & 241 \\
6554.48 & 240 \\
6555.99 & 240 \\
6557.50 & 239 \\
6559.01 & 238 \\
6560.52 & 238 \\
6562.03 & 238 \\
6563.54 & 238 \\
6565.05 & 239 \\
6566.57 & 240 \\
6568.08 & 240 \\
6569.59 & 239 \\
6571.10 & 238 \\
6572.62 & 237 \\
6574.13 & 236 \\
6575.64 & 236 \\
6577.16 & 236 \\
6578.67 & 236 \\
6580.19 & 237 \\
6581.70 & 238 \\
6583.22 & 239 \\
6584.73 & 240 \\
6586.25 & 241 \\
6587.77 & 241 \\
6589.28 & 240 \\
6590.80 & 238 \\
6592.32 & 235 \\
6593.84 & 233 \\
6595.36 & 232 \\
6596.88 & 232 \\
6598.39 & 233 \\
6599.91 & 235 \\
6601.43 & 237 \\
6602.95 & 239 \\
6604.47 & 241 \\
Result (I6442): 0.01 mag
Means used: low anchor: 231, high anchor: 236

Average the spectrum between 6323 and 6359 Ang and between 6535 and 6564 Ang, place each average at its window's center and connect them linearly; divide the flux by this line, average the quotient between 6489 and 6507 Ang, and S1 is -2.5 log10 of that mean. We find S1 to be 0.03 mag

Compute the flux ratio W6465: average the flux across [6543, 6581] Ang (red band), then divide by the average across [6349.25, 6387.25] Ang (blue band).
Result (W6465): 1.04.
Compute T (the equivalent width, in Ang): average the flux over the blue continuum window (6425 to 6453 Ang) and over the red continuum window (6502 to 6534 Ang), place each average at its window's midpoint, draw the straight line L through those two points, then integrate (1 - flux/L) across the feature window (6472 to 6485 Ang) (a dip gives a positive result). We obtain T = 0.0 Ang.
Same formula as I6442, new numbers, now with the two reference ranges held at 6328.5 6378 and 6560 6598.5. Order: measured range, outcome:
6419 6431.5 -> -0.024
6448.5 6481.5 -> -0.010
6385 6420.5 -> -0.010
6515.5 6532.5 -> -0.044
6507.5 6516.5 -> -0.053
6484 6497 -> 0.000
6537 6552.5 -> -0.024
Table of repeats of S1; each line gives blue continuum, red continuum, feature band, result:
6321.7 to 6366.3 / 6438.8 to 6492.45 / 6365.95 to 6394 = 0.01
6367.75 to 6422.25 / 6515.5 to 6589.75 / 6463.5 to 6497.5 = 0.01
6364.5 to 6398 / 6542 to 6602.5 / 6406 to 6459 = -0.01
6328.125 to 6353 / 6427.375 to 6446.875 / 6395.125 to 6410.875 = -0.01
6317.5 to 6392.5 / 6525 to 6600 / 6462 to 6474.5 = 0.01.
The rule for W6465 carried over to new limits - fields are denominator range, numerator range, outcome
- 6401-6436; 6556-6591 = 1.01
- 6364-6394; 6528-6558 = 1.05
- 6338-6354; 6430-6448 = 1.01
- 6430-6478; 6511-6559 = 1.04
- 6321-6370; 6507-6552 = 1.06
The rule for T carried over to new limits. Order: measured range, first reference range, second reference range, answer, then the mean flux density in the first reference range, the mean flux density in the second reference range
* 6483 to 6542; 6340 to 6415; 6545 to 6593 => -0.9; 232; 239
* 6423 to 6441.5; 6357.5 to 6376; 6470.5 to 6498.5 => -0.1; 230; 236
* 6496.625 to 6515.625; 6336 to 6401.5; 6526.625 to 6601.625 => -0.2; 231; 239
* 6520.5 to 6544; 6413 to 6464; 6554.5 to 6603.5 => -0.7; 235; 237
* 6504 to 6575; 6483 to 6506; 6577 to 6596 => -2.0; 234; 237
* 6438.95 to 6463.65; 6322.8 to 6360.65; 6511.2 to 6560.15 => 0.4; 232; 243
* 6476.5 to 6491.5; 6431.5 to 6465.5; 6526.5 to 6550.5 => -0.2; 234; 242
